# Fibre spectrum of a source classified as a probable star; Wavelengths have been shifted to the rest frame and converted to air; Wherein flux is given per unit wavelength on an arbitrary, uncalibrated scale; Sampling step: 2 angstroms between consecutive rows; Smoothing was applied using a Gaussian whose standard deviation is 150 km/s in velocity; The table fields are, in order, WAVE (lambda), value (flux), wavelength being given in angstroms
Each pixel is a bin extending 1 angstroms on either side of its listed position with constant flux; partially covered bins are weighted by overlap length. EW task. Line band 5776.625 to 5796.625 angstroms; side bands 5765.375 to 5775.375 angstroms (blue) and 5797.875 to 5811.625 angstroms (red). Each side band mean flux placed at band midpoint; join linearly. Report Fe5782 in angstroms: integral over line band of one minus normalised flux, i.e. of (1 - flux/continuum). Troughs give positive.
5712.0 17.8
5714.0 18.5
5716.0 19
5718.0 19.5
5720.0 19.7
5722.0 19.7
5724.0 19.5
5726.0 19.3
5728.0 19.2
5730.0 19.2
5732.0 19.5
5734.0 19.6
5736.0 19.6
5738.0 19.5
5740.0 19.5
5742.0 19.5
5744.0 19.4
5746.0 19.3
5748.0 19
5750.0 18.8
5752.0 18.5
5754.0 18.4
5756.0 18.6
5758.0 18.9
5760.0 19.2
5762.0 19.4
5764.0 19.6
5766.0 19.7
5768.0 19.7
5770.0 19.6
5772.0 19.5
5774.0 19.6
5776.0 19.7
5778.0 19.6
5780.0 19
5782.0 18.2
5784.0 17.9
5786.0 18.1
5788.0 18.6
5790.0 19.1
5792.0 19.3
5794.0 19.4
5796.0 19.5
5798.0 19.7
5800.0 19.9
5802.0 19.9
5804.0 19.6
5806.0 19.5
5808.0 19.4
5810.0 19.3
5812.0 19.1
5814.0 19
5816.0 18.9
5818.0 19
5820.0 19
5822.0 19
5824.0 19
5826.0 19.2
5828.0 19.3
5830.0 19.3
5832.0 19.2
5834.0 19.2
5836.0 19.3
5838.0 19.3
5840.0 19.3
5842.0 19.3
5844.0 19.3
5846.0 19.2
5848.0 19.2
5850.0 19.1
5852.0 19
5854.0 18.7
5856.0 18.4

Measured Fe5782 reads 0.74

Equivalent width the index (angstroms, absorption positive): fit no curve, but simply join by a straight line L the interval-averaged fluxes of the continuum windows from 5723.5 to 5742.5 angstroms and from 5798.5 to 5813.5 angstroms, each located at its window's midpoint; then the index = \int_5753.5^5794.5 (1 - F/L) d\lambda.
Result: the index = 0.8 angstroms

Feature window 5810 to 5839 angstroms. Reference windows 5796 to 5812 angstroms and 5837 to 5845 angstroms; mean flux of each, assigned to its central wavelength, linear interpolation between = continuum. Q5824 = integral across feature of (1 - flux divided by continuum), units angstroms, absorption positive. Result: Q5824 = 0.4 angstroms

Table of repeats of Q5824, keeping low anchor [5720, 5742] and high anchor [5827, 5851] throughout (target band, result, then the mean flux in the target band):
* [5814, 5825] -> 0.2 angstroms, 19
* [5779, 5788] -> 0.5 angstroms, 18.3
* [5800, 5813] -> -0.1 angstroms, 19.5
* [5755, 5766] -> 0.1 angstroms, 19.2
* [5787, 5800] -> 0.0 angstroms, 19.3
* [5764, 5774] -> -0.1 angstroms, 19.6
